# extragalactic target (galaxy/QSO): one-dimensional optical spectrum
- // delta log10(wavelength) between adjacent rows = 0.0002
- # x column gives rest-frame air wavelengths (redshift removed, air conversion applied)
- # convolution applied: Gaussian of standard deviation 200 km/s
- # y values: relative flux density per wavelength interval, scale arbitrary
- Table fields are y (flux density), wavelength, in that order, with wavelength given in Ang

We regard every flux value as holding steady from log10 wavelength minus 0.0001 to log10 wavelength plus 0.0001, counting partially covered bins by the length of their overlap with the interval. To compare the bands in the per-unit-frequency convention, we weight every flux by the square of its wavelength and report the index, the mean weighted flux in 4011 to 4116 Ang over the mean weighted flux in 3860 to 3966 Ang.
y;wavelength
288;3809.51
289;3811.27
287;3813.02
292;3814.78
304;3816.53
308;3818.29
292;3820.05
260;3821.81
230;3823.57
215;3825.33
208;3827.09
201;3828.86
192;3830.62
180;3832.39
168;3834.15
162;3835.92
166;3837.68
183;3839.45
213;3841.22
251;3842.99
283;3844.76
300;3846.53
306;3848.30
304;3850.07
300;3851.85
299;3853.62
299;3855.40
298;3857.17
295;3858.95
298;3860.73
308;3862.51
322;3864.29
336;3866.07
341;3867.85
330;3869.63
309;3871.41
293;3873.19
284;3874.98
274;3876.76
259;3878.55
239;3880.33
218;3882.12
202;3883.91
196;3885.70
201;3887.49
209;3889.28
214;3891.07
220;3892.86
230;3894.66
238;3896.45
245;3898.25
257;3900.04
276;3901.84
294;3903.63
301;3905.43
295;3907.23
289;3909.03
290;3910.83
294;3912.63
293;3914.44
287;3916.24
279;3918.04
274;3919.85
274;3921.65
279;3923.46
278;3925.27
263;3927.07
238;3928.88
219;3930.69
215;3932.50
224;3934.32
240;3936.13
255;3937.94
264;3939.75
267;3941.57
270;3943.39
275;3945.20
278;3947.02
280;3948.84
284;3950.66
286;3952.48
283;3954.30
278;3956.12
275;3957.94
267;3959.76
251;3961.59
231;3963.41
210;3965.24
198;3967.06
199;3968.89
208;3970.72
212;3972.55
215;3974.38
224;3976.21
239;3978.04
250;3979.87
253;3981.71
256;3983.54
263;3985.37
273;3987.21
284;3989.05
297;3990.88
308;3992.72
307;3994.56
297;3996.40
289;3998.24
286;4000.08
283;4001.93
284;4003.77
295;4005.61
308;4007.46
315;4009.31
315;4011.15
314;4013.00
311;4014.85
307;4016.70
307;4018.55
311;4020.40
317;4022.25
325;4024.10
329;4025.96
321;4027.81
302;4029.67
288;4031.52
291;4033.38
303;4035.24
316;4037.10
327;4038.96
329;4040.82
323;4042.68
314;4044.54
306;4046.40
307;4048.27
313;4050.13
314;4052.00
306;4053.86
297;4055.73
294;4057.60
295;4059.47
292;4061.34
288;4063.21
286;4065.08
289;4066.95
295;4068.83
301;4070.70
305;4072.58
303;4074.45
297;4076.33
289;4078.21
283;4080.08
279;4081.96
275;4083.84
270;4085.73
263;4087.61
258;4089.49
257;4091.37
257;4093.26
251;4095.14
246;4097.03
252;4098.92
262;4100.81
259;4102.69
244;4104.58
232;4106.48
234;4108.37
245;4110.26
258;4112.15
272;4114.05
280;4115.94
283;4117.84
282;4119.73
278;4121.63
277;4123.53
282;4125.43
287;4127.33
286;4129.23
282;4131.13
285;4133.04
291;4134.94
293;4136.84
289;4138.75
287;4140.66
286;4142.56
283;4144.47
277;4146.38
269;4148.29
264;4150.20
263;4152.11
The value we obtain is 1.2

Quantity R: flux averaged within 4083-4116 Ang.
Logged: 256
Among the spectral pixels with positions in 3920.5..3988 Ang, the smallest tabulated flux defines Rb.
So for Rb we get 198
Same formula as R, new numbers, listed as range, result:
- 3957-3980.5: 229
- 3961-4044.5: 282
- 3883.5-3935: 255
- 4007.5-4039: 311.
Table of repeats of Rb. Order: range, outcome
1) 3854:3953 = 196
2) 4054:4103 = 246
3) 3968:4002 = 199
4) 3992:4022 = 283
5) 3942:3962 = 251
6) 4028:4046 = 288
